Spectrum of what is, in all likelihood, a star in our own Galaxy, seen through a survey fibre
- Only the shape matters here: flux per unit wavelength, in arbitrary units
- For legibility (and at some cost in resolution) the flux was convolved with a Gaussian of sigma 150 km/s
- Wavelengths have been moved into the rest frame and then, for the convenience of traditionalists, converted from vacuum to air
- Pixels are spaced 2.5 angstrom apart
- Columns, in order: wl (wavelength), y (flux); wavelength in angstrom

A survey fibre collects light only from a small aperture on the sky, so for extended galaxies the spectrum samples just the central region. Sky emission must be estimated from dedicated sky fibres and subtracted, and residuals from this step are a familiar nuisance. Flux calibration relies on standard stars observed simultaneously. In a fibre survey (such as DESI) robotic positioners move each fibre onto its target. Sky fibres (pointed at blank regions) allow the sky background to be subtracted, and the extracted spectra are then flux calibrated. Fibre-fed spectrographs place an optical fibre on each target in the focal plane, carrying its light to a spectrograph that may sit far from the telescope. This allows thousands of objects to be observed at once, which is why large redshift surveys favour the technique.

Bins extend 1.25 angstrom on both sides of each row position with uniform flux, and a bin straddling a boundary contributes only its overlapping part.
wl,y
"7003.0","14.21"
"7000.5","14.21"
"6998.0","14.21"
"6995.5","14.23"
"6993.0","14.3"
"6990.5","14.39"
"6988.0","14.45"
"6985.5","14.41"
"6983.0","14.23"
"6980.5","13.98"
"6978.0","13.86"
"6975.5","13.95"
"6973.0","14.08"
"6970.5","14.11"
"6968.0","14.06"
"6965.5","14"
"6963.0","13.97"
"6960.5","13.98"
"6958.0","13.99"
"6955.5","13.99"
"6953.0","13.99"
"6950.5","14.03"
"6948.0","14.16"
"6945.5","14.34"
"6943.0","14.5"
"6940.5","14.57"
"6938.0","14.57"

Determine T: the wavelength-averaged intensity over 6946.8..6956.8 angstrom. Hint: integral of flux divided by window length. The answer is 14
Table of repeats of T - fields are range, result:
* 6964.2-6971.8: 14.1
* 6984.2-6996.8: 14.4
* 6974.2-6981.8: 13.9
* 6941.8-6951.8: 14.3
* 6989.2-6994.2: 14.3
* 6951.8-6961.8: 14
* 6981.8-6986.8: 14.3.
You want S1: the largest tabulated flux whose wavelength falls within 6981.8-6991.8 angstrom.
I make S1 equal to 14.45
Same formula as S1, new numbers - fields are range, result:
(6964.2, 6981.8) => 14.11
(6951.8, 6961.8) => 13.99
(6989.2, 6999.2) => 14.39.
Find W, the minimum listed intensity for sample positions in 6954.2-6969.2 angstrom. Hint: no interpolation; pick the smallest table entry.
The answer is 13.97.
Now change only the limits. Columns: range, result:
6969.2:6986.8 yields 13.86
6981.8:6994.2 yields 14.23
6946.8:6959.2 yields 13.99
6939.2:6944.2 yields 14.5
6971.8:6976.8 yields 13.95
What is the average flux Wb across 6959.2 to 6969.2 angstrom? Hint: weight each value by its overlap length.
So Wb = 14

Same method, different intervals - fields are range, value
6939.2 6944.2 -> 14.5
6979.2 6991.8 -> 14.3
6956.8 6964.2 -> 14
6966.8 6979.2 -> 14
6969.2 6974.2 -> 14.1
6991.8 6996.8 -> 14.3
